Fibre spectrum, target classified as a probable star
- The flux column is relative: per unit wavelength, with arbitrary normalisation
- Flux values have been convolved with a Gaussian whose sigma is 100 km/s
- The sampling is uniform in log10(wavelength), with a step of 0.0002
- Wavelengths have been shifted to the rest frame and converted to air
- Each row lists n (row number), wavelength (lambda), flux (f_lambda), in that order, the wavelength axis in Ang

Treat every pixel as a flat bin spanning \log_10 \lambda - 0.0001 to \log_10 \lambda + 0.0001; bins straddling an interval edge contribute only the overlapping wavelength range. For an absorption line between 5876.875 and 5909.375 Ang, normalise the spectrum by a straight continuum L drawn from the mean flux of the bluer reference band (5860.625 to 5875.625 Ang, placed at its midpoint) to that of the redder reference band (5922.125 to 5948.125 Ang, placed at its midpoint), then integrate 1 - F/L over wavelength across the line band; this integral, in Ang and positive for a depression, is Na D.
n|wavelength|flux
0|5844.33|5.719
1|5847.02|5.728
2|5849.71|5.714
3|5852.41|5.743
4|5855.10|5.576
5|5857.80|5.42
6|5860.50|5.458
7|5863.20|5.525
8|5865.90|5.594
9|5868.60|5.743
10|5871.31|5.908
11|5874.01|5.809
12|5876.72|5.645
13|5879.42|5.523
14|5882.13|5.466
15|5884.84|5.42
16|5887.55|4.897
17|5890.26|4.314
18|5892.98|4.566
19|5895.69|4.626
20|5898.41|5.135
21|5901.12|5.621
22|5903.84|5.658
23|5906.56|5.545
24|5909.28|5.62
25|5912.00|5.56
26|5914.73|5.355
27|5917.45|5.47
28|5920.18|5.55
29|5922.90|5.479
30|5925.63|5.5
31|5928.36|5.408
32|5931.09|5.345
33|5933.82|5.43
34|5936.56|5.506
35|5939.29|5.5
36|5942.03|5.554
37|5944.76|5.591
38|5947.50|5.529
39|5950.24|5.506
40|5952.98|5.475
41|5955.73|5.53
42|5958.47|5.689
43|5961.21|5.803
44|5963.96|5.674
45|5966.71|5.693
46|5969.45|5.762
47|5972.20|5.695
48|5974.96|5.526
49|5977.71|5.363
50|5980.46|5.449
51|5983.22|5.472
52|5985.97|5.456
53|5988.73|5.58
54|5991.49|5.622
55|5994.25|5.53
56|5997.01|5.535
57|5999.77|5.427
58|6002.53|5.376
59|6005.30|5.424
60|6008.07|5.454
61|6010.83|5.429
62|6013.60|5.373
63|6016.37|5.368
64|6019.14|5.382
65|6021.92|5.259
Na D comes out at 2.4 Ang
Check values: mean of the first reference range 5.69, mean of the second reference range 5.48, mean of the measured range 5.2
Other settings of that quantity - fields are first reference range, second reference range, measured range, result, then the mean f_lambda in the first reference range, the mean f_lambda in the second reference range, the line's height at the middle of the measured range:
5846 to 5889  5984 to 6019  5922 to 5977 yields -0.5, 5.57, 5.46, 5.5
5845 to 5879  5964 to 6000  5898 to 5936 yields 0.8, 5.65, 5.56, 5.61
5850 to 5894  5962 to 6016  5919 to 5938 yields 0.0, 5.43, 5.52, 5.47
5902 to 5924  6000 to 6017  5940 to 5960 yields -0.3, 5.53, 5.41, 5.48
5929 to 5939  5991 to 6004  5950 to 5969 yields -0.6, 5.43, 5.49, 5.46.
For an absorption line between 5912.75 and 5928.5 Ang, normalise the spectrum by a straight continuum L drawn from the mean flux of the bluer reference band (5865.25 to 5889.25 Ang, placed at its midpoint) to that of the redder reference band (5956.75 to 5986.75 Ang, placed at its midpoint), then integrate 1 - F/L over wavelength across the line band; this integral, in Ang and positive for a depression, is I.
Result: 0.3 Ang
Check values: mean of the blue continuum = 5.54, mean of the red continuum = 5.6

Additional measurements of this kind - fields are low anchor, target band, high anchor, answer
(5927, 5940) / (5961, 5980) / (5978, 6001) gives -0.51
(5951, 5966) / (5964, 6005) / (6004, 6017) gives -0.11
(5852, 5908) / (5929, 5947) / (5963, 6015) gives -0.10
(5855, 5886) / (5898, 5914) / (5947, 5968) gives 0.17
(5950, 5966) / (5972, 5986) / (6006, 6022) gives 0.14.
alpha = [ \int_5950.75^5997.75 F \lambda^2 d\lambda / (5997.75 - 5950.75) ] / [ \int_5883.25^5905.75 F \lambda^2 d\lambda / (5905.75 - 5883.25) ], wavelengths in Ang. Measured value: 1.1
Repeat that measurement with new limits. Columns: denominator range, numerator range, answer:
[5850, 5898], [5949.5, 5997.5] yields 1.07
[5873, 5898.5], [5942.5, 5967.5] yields 1.12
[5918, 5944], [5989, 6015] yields 1.02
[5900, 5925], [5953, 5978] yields 1.04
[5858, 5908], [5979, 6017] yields 1.06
